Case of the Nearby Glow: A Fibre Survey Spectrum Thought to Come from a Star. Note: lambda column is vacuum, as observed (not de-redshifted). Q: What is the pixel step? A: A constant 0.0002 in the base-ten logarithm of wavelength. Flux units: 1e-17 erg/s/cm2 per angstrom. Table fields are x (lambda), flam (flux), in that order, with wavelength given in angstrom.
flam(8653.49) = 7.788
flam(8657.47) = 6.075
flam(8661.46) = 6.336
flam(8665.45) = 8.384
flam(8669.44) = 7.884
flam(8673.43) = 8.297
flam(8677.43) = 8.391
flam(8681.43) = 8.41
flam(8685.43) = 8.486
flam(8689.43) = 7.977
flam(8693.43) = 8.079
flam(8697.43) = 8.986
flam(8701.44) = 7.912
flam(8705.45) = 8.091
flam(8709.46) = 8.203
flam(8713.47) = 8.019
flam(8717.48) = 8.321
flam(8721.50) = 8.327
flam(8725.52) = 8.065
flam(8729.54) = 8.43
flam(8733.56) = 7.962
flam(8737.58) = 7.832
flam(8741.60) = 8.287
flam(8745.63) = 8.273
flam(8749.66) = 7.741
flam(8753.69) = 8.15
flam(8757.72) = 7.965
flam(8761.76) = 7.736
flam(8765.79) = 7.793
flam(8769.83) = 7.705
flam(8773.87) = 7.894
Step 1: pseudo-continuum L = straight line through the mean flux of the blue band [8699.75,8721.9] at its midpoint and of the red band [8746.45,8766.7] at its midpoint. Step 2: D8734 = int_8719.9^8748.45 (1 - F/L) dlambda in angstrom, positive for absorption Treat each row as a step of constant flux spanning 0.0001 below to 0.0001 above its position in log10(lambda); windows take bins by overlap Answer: -0.5 angstrom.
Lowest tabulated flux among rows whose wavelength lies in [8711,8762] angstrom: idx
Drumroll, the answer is 7.736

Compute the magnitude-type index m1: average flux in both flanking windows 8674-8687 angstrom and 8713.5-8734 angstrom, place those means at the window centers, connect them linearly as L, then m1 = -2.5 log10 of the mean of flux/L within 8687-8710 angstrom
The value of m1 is 0.015 mag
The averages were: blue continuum 8.41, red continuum 8.22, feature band 8.21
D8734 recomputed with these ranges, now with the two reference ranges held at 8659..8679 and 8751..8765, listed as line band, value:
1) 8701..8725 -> -0.9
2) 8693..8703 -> -0.7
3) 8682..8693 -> -0.6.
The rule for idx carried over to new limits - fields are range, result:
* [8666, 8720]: 7.884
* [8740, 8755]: 7.741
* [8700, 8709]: 7.912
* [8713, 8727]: 8.019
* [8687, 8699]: 7.977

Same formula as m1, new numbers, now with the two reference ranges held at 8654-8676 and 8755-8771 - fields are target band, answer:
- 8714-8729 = -0.08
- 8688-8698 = -0.10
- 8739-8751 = -0.05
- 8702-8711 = -0.07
